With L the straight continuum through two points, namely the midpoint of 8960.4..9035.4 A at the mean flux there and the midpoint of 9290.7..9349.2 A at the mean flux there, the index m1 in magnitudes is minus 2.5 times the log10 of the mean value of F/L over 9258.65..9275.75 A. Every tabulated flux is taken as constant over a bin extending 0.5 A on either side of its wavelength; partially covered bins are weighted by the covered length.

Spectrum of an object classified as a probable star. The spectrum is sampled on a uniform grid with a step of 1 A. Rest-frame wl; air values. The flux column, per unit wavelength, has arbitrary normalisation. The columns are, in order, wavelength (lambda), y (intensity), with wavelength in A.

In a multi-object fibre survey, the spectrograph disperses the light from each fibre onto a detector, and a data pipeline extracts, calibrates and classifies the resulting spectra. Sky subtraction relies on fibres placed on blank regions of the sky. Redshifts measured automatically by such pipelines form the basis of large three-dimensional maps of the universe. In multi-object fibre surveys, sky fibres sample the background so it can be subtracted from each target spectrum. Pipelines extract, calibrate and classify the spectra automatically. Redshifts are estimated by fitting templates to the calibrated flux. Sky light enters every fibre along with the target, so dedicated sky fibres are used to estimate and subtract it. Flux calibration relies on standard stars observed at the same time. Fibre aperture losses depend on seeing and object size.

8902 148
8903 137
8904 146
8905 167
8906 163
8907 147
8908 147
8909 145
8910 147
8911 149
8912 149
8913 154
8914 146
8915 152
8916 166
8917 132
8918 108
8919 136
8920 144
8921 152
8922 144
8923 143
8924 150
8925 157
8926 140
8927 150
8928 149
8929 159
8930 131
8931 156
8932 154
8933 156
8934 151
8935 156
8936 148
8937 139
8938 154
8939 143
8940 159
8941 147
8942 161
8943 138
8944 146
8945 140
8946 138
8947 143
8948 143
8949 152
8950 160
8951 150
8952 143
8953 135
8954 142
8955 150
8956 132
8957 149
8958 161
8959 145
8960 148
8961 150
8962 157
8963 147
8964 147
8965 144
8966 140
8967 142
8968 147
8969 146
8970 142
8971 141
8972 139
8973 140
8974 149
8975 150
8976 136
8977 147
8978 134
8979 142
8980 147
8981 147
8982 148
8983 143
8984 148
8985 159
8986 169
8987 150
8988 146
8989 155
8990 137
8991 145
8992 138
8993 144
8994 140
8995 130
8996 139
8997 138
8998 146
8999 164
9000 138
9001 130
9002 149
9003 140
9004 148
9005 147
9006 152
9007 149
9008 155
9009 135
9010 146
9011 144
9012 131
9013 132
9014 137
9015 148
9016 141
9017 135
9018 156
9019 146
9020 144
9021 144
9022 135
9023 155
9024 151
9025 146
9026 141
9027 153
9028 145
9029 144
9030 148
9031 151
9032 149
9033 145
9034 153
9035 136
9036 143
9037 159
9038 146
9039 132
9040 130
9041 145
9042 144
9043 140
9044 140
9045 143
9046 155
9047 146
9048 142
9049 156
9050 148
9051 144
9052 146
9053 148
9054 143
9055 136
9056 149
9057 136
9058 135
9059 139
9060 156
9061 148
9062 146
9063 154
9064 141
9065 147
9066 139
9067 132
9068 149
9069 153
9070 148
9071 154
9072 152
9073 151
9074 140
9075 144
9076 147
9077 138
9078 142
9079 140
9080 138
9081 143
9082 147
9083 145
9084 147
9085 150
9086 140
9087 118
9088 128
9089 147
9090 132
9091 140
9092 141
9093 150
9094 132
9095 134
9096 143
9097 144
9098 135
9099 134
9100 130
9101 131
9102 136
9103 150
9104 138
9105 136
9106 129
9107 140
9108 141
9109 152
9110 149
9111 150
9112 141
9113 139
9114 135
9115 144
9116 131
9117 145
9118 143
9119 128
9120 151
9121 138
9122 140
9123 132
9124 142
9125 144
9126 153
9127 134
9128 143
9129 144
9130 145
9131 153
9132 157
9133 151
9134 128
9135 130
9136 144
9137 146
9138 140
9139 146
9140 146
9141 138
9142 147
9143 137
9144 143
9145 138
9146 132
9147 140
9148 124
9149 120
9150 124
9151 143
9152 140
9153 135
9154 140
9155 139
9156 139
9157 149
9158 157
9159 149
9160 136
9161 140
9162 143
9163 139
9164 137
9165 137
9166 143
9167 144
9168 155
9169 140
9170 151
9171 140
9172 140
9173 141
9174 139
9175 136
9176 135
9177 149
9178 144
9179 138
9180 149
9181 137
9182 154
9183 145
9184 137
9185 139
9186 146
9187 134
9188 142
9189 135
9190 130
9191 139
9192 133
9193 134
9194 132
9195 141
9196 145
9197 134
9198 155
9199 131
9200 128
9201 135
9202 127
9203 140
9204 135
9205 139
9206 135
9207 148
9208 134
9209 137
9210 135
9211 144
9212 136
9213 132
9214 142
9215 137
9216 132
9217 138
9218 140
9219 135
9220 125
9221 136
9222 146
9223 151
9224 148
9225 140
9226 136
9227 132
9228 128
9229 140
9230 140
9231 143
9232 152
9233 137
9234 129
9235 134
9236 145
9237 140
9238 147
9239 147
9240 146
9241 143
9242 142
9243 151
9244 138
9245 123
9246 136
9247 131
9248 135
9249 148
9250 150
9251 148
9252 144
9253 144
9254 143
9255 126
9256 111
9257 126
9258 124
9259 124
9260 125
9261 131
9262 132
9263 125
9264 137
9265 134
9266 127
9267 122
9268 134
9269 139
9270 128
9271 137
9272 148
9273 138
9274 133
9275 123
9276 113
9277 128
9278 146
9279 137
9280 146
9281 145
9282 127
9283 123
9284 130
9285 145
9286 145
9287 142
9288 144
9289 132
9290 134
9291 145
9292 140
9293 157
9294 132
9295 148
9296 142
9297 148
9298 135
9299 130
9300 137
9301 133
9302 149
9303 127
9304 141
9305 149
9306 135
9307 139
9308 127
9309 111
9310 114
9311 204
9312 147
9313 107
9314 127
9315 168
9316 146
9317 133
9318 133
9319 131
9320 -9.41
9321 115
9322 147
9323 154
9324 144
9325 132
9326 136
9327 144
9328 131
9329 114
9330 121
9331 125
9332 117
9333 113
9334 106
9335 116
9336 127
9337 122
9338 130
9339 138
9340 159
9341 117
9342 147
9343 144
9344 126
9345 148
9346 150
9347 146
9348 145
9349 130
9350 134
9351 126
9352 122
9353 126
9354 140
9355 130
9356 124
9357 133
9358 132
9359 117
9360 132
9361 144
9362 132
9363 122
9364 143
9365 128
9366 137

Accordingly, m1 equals 0.032 mag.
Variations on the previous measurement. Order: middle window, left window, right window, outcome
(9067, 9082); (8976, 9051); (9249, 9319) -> -0.02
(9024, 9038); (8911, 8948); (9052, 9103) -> -0.03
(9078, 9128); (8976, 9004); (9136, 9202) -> 0.01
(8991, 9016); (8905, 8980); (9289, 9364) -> 0.01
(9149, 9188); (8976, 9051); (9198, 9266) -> -0.02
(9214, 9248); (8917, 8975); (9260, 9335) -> -0.03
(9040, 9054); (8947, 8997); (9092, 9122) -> -0.02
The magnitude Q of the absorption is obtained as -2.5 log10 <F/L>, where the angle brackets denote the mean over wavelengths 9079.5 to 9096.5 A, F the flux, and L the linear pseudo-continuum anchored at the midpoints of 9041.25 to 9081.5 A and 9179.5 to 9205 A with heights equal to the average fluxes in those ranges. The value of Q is 0.03 mag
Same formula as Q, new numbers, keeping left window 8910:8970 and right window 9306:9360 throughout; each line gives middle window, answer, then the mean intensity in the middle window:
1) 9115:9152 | -0.010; 140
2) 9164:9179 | -0.038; 142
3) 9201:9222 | -0.009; 137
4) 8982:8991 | -0.040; 150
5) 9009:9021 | 0.016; 142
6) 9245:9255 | -0.052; 140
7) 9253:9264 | 0.046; 128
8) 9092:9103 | 0.020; 138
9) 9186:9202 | -0.003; 137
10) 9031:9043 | -0.009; 144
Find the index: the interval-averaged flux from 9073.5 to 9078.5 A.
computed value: 142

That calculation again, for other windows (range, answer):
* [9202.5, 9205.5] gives 138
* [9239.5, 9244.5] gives 144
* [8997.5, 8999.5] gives 155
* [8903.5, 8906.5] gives 159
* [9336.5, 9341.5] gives 133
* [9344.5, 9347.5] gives 148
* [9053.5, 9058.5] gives 140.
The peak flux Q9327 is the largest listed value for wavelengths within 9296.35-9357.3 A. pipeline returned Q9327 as 204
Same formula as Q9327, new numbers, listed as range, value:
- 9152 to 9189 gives 157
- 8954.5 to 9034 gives 169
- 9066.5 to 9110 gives 154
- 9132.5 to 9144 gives 151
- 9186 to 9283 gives 155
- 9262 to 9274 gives 148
